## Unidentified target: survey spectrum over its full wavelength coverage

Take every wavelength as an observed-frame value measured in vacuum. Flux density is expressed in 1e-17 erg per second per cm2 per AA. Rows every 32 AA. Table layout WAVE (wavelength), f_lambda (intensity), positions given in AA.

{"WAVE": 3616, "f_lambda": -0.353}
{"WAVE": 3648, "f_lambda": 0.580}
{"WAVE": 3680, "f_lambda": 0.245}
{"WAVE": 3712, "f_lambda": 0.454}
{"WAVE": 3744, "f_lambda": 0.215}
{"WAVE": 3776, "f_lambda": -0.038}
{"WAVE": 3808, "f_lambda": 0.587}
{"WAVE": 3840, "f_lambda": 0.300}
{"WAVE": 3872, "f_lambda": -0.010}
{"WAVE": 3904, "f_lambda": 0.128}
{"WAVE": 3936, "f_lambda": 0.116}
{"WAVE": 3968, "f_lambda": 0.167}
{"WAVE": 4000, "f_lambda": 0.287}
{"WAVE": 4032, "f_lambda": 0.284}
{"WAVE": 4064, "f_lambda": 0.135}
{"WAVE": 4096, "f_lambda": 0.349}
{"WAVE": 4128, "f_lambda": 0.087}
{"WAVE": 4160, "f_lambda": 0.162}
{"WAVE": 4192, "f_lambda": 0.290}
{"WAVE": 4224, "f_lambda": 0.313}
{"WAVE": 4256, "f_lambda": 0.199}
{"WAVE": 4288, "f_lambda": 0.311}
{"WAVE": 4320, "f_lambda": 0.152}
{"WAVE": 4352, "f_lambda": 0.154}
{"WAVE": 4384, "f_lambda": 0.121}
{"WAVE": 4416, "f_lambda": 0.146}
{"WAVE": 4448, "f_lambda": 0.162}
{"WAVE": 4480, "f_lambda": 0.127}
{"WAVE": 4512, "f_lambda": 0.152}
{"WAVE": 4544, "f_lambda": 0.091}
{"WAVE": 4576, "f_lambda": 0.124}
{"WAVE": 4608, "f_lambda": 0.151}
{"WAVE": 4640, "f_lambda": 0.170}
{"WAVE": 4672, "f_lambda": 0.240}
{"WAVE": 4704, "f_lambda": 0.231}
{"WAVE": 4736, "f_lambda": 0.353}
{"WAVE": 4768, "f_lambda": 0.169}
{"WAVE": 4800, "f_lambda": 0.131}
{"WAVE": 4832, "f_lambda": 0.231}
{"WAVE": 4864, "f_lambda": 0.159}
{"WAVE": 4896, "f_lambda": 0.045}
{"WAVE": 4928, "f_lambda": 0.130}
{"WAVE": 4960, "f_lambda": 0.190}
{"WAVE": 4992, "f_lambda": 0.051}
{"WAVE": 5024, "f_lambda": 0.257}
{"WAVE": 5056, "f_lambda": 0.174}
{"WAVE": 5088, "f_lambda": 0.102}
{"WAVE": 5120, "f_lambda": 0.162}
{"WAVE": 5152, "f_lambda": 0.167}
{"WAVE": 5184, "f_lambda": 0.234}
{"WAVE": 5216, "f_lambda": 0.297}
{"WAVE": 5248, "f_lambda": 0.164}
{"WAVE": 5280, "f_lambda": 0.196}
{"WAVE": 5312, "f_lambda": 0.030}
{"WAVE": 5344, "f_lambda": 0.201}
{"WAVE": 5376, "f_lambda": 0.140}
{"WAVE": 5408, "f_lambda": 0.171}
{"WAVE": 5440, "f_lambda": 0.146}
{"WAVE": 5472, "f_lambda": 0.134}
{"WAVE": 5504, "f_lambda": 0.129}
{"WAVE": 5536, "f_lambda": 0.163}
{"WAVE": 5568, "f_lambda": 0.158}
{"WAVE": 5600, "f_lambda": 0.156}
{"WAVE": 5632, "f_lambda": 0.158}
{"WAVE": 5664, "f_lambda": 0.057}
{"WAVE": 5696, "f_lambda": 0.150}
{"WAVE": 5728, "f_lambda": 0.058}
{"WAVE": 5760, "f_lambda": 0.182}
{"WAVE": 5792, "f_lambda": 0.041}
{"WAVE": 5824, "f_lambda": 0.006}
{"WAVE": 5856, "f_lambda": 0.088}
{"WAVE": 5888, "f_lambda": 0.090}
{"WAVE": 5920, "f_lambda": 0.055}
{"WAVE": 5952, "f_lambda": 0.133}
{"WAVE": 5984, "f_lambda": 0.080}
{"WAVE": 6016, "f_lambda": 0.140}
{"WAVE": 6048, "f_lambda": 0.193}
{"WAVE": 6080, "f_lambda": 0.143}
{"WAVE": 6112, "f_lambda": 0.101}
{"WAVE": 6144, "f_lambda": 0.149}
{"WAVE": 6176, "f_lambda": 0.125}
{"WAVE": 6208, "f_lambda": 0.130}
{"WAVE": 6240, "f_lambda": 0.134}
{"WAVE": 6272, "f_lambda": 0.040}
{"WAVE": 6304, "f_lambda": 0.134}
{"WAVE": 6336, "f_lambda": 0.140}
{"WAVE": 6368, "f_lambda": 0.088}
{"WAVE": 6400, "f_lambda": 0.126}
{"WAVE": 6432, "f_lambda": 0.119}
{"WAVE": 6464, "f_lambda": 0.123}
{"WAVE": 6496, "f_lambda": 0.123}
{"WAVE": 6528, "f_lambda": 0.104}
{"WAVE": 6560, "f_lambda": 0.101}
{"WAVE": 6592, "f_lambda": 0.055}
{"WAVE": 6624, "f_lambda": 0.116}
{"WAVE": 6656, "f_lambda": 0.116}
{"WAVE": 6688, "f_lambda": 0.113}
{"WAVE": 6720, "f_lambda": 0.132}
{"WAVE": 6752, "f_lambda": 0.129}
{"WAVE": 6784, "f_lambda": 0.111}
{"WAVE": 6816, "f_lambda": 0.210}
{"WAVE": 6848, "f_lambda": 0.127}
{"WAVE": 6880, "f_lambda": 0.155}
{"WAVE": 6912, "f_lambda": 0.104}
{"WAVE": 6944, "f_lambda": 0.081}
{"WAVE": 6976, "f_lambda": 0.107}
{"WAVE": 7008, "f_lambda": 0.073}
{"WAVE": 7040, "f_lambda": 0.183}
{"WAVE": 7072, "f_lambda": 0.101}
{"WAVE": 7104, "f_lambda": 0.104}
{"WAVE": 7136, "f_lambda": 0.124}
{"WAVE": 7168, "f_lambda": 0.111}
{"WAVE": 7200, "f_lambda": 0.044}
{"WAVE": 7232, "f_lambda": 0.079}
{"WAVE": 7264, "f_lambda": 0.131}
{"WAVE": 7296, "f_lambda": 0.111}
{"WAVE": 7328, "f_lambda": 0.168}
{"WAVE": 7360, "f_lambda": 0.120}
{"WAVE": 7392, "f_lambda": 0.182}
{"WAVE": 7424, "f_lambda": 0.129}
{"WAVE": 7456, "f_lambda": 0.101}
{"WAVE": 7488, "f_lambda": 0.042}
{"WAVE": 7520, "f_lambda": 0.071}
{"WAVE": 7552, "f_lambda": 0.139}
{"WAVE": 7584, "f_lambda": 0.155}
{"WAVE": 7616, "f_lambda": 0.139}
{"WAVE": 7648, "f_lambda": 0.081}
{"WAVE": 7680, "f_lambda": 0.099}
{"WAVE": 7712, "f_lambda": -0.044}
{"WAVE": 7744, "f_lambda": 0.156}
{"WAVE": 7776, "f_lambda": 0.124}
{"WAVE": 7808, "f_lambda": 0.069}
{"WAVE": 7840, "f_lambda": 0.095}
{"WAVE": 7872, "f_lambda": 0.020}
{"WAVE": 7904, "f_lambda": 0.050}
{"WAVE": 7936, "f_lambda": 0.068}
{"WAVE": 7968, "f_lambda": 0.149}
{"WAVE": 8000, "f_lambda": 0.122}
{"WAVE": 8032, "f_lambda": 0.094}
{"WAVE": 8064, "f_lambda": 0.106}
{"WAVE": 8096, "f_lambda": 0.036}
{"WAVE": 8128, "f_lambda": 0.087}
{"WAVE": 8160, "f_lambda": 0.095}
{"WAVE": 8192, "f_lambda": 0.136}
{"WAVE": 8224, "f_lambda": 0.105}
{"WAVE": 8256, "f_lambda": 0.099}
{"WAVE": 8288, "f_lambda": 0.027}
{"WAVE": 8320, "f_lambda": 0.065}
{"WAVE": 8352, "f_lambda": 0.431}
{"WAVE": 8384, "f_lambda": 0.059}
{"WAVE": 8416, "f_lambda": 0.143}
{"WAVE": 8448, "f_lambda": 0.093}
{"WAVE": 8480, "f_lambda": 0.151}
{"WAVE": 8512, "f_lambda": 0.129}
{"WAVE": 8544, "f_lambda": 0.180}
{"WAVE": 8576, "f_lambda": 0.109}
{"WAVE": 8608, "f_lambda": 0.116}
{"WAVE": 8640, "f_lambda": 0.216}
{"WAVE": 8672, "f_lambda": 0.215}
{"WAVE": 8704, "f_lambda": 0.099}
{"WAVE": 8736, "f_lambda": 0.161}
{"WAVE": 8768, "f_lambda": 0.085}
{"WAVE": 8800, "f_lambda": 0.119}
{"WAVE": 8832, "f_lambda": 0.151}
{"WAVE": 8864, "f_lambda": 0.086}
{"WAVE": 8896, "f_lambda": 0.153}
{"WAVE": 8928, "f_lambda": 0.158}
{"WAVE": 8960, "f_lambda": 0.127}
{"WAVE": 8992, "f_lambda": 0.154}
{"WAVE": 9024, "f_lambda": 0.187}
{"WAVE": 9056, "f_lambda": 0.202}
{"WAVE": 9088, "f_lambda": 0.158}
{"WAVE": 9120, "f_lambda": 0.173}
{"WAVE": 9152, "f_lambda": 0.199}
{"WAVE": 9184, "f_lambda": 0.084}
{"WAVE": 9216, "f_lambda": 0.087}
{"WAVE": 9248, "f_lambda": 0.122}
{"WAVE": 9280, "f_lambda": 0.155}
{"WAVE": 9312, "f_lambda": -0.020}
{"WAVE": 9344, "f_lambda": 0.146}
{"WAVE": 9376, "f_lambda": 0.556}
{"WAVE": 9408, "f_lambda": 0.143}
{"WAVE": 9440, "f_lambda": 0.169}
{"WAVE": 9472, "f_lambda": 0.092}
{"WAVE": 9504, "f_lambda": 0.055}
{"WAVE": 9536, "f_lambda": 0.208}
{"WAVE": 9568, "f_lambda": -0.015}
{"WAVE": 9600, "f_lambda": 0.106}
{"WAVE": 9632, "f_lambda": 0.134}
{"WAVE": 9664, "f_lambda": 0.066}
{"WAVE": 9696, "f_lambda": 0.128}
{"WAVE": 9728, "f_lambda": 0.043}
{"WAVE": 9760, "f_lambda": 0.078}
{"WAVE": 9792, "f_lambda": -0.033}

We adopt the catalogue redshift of 1.24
